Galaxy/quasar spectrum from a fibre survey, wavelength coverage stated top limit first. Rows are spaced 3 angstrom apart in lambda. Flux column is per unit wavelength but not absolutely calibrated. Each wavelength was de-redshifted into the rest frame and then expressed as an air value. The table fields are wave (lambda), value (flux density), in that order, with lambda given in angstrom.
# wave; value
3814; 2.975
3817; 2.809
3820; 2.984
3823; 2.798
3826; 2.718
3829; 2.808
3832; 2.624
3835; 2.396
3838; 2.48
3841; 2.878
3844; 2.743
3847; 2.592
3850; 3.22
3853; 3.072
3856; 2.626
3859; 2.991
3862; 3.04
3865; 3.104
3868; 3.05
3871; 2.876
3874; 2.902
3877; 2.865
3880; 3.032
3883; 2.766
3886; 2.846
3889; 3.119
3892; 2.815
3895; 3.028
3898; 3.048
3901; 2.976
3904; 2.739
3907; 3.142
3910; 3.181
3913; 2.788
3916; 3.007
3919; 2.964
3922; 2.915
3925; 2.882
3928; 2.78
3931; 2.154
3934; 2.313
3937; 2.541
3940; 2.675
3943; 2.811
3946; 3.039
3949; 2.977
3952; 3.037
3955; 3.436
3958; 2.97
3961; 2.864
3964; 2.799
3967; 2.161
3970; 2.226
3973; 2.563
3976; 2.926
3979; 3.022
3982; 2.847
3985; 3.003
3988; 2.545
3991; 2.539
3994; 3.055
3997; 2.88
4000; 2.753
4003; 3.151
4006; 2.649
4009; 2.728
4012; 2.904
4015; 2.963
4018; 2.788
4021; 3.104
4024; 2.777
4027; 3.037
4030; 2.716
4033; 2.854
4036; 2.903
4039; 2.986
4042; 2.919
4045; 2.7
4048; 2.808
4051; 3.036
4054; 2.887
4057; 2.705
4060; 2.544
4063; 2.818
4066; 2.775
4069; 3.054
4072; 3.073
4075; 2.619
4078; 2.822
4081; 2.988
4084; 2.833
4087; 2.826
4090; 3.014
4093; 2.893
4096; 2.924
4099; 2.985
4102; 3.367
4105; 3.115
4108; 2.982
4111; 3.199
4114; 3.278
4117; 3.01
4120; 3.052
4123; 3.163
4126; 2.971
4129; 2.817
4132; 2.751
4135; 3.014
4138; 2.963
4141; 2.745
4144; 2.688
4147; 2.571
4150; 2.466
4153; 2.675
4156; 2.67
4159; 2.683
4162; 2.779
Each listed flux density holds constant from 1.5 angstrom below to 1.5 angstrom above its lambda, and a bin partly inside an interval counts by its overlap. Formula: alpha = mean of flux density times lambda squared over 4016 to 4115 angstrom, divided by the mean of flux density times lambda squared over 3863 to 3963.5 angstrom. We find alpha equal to 1.09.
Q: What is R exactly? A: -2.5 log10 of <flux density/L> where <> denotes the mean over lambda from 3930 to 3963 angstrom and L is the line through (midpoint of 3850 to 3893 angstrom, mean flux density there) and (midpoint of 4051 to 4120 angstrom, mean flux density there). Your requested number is 0.05 mag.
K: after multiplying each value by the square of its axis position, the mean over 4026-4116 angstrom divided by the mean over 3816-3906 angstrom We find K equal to 1.13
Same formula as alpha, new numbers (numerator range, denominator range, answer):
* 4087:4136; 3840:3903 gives 1.16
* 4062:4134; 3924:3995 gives 1.16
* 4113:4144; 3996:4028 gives 1.09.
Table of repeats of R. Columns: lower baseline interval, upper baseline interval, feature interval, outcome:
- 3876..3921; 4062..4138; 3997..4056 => 0.034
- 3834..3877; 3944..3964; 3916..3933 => 0.086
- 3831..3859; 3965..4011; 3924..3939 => 0.090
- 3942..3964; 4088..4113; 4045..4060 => 0.086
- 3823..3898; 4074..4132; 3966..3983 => 0.114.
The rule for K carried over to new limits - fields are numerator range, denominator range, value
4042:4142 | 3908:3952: 1.14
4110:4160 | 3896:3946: 1.13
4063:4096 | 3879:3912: 1.07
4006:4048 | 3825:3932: 1.08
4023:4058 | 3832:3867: 1.12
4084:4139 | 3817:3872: 1.22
